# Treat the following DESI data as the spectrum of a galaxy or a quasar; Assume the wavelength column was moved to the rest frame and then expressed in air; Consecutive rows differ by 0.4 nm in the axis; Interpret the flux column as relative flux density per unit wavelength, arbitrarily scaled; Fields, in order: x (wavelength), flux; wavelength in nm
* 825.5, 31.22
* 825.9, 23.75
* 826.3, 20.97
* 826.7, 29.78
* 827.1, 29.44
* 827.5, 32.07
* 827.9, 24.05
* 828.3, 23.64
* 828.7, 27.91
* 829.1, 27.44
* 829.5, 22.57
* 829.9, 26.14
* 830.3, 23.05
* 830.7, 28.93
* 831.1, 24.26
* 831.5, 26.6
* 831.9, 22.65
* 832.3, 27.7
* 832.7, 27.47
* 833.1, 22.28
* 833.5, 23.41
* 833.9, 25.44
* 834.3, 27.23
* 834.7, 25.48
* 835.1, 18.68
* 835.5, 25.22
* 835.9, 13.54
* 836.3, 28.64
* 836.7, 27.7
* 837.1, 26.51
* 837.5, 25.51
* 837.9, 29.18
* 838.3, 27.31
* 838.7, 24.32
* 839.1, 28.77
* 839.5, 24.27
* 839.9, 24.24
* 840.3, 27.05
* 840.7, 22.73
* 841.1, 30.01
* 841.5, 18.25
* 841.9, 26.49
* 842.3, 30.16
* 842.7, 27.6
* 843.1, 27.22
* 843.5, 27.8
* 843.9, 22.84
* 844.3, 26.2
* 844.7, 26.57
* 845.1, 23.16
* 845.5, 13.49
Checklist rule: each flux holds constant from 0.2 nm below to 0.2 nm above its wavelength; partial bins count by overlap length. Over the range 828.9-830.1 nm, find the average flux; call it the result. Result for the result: 25.4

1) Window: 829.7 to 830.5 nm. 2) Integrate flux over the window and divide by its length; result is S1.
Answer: 24.6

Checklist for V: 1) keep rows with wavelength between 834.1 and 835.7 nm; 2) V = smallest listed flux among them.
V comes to 18.68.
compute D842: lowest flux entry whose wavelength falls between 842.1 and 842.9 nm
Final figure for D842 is 27.6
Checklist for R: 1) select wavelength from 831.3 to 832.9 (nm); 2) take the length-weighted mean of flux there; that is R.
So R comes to 26.1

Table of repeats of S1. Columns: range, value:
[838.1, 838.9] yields 25.8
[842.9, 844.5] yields 26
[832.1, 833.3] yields 25.8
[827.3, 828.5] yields 26.6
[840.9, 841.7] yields 24.1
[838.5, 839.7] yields 25.8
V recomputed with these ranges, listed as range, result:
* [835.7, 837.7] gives 13.54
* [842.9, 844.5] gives 22.84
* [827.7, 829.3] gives 23.64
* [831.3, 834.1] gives 22.28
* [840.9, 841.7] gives 18.25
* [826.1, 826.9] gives 20.97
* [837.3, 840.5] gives 24.24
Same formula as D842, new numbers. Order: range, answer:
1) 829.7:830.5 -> 23.05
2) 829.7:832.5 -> 22.65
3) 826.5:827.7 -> 29.44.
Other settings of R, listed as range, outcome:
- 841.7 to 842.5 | 28.3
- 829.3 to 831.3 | 25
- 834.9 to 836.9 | 22.8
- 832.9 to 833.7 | 22.8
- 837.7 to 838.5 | 28.2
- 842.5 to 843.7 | 27.5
